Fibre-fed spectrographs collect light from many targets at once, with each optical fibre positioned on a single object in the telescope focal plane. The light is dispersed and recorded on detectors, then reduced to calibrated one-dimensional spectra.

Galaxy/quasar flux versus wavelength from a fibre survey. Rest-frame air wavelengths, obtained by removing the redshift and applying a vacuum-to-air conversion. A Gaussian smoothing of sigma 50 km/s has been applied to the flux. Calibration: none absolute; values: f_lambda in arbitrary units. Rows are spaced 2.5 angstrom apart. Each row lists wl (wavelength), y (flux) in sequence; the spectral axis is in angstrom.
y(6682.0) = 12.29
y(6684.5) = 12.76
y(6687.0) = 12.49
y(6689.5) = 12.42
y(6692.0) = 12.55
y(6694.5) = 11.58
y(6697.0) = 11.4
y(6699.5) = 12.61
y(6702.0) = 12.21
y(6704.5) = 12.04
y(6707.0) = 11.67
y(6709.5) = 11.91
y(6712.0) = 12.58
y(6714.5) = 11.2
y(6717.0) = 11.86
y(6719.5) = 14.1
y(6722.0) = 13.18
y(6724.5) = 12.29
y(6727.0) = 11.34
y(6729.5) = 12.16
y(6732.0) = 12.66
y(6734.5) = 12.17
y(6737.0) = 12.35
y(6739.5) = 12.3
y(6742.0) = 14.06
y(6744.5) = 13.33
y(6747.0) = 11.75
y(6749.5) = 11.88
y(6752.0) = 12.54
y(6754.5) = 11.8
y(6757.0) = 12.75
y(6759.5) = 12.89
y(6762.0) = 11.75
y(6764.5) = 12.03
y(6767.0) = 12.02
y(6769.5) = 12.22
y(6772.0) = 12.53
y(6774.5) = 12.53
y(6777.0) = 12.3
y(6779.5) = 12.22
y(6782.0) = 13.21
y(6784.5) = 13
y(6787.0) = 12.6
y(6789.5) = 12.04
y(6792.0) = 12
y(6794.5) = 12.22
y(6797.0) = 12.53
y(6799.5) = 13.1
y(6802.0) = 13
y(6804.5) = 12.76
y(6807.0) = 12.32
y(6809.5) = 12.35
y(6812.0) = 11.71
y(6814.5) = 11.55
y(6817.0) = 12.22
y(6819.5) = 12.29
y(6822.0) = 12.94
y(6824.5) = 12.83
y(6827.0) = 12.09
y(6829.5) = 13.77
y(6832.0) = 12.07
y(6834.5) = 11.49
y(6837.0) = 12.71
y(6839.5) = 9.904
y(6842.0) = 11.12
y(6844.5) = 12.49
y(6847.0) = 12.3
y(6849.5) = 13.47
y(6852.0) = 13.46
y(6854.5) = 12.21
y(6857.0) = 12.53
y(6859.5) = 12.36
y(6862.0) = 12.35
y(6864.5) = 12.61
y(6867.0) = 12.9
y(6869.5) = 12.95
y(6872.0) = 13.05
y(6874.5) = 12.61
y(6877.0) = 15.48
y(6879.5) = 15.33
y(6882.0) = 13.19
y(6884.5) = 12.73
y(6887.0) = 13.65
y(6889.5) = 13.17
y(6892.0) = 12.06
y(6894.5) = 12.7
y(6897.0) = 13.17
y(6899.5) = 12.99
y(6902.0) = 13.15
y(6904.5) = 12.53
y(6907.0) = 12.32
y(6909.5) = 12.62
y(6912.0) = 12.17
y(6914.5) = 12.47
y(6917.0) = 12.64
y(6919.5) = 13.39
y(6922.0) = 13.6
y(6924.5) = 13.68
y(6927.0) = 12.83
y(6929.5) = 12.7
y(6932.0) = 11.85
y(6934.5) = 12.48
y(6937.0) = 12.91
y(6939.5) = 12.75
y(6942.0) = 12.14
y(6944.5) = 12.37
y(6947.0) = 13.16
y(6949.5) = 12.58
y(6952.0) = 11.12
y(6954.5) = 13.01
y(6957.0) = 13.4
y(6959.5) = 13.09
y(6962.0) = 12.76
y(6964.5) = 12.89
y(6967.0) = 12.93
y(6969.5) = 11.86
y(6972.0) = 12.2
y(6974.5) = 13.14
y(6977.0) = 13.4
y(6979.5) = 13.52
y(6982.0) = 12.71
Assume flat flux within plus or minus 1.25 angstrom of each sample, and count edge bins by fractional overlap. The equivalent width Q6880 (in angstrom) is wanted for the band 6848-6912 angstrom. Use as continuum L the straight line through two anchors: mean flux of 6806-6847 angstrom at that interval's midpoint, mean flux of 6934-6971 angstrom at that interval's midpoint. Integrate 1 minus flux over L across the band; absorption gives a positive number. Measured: -3.47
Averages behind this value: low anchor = 12.1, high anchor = 12.6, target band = 13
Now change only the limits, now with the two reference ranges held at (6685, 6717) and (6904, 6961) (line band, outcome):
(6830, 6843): 0.9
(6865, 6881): -1.4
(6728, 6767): -0.7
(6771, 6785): -0.4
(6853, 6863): 0.1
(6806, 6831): 0.0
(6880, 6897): -0.6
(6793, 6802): -0.2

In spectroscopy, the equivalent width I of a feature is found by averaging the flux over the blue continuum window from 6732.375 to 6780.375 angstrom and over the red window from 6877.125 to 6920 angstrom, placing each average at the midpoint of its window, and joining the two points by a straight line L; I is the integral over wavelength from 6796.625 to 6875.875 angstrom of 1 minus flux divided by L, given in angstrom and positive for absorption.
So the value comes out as 1.9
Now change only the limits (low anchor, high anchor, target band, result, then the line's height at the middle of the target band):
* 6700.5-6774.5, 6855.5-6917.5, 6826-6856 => 1.2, 12.8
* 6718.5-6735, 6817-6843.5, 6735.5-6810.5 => -0.7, 12.4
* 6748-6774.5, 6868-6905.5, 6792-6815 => 0.3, 12.6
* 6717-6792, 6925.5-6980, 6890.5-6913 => 0.0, 12.6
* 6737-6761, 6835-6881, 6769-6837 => 1.1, 12.7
